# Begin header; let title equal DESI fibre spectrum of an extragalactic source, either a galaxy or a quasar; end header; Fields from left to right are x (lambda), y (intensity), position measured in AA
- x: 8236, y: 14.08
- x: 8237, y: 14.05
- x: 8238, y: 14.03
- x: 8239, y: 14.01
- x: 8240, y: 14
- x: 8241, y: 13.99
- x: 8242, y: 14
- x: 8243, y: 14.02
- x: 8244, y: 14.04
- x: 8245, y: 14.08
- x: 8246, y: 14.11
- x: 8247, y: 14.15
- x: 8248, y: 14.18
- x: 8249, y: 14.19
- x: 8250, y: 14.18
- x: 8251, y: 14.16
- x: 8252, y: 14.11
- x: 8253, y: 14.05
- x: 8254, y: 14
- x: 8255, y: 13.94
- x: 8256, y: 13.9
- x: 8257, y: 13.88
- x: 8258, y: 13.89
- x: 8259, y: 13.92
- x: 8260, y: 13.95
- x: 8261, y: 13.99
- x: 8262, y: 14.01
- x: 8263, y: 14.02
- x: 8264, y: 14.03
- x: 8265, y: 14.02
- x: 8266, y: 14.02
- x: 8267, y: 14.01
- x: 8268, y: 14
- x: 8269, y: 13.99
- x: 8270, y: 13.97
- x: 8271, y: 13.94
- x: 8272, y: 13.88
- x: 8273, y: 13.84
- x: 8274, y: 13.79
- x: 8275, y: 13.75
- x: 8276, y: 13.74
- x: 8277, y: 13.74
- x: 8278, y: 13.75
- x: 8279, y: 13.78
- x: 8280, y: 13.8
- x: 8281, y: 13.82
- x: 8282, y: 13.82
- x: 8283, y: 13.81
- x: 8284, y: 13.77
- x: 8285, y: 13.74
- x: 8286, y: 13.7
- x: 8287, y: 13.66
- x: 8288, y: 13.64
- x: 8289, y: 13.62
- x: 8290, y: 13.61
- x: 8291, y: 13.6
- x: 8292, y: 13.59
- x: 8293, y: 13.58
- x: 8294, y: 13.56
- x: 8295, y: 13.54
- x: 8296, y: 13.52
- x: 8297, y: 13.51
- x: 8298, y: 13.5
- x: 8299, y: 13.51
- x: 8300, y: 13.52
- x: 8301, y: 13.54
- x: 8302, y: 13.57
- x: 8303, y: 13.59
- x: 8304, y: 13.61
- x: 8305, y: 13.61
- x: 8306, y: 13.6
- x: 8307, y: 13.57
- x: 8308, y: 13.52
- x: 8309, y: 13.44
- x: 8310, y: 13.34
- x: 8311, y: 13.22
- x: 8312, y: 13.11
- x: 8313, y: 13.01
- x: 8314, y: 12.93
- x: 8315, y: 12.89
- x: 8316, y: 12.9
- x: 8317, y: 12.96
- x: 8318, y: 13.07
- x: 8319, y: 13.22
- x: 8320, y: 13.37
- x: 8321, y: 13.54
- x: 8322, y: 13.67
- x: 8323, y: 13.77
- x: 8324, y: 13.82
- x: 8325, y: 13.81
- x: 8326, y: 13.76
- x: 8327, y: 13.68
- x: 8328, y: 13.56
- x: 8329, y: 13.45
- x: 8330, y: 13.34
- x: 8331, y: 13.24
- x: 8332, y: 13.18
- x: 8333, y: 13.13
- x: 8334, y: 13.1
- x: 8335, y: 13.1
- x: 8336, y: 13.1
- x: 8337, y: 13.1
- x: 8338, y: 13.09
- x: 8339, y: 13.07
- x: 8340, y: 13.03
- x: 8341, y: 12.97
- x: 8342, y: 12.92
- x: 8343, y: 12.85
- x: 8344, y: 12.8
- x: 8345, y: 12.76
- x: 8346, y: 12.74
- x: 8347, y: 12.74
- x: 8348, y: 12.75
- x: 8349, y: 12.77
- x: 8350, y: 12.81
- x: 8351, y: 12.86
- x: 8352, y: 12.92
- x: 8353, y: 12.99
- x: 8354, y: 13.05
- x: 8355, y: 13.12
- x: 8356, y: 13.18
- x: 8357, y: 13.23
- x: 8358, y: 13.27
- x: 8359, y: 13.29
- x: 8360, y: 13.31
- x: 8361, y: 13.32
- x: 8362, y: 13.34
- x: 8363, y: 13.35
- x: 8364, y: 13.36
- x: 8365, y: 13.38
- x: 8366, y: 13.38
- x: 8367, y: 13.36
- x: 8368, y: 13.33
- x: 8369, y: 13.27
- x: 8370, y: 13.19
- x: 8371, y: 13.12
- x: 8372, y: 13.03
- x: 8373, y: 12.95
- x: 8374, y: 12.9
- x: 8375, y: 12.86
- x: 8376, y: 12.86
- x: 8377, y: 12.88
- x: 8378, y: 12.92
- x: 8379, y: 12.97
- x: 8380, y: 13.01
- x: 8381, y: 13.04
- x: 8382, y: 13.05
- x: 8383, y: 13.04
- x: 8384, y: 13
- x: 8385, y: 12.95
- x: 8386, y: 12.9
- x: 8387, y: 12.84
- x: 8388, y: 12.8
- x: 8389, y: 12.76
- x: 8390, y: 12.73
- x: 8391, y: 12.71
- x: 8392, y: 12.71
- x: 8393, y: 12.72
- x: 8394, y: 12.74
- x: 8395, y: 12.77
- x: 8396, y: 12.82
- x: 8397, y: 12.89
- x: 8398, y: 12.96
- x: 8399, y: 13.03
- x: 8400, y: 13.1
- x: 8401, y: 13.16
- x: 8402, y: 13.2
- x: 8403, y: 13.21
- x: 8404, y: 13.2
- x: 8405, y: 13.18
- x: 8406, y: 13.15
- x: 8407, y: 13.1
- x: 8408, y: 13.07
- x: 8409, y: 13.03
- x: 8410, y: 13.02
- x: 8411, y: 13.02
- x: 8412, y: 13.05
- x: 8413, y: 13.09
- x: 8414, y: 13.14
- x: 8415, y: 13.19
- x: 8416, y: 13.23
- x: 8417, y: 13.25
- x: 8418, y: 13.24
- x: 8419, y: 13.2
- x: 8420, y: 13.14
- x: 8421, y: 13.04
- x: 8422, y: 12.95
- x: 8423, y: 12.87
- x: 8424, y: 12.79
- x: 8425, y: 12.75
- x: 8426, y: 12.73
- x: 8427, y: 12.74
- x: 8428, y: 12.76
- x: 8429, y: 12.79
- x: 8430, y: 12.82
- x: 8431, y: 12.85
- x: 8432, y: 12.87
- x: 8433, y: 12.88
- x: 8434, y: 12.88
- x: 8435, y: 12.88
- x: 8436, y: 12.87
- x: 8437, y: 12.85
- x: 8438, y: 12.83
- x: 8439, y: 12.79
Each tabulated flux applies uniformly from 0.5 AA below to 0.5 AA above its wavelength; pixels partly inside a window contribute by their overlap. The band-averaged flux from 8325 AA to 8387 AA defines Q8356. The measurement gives 13.1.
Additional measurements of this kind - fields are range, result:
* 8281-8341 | 13.4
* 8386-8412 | 13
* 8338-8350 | 12.9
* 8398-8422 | 13.1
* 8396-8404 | 13.1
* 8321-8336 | 13.5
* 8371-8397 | 12.9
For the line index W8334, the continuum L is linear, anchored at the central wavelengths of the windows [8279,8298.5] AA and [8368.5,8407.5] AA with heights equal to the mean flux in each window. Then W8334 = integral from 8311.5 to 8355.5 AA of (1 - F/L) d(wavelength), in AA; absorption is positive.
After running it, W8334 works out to 0.69 AA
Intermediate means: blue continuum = 13.7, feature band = 13.1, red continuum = 13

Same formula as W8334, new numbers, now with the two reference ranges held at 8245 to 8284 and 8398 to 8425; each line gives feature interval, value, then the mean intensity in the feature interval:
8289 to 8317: 0.62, 13.4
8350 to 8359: 0.24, 13.1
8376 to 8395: 0.53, 12.9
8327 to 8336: 0.19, 13.3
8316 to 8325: 0.13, 13.4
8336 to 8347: 0.46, 12.9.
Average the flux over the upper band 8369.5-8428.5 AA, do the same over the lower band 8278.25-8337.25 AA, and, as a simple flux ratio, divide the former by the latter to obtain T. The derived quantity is 0.96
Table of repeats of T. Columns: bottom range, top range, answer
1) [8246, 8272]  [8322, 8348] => 0.94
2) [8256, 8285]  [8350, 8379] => 0.95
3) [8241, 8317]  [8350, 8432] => 0.95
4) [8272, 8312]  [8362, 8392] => 0.96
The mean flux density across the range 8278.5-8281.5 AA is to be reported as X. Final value 13.8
